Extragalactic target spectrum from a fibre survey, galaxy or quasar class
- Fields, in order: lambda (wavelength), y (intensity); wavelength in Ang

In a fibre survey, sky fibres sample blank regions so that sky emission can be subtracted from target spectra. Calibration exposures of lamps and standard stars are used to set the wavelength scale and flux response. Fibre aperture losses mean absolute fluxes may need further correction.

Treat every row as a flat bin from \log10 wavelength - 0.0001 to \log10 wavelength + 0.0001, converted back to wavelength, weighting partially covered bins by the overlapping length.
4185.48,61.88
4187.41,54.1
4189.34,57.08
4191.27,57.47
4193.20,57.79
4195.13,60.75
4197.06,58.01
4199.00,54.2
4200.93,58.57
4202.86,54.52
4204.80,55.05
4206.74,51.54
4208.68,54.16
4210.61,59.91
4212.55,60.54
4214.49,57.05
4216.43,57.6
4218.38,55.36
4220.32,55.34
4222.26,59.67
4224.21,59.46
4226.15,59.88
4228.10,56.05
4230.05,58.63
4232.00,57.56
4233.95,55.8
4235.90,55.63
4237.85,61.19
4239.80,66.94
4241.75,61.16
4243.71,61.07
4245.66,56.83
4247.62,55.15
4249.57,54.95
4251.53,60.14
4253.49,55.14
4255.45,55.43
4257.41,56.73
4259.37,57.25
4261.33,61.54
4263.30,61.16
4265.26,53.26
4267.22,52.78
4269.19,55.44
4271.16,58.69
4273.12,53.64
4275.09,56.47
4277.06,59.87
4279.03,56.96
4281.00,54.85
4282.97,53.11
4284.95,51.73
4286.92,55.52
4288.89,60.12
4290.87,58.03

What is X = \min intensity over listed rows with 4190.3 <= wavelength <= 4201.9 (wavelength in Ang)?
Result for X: 54.2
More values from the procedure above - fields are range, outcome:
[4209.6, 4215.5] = 57.05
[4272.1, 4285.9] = 51.73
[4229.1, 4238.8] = 55.63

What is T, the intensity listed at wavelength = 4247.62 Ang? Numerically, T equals 55.15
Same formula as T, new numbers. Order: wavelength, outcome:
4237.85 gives 61.19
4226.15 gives 59.88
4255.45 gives 55.43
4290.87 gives 58.03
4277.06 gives 59.87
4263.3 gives 61.16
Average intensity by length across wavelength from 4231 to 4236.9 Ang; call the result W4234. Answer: 56.4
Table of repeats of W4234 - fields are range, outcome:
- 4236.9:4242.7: 63.2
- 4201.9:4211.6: 55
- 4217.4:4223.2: 56.8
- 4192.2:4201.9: 57.9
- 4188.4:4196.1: 58.3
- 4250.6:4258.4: 56.8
